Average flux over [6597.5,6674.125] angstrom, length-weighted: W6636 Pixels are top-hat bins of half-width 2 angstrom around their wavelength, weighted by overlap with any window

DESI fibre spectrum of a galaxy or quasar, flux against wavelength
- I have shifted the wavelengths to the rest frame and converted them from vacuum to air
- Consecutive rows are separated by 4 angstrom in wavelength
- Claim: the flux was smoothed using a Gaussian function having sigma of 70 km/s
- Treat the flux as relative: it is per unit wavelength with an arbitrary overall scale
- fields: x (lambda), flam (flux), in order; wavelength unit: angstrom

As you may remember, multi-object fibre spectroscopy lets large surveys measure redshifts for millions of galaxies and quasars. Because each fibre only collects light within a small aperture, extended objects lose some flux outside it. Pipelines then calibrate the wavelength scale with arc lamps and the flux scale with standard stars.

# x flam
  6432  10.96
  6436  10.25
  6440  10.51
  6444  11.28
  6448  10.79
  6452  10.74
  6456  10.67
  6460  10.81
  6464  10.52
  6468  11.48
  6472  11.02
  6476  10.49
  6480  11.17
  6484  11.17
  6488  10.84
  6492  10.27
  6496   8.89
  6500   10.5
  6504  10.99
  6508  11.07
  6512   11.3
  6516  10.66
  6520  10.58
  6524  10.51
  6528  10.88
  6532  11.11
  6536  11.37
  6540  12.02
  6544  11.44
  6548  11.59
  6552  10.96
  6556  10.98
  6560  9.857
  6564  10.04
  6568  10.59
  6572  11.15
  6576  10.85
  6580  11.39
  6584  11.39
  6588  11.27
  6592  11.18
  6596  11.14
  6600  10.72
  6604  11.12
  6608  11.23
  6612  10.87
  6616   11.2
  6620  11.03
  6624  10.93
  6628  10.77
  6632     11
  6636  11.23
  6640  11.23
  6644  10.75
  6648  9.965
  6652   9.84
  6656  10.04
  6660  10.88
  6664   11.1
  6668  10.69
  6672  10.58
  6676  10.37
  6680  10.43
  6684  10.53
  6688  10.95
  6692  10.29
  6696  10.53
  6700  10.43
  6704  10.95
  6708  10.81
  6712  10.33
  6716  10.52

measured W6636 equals 10.8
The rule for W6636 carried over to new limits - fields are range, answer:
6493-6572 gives 10.8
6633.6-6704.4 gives 10.6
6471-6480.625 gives 10.8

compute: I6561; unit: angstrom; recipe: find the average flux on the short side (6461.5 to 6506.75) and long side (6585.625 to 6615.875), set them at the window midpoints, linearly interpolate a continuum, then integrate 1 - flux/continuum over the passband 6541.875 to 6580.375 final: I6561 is 0.3 angstrom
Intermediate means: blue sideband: 10.7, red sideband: 11.1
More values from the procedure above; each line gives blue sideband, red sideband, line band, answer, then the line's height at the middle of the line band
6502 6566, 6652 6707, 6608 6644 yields -1.0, 10.7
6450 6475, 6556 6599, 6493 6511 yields 0.8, 10.9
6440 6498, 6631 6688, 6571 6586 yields -0.8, 10.7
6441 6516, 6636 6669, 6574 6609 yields -1.6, 10.7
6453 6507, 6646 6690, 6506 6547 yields -1.8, 10.6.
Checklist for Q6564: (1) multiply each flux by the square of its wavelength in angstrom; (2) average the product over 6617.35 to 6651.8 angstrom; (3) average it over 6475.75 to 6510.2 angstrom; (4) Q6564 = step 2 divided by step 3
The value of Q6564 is 1.06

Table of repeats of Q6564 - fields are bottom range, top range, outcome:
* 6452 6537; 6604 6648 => 1.06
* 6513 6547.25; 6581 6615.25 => 1.02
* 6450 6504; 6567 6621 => 1.08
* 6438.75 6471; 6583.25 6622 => 1.07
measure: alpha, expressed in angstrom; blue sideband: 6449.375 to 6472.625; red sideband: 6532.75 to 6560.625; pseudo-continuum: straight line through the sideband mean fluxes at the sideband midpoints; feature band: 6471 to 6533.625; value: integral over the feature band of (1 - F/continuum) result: 1.9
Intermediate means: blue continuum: 10.9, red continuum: 11.2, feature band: 10.7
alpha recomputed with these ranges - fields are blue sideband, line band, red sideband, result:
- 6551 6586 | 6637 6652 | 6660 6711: 0.2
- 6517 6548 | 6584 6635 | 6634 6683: -1.2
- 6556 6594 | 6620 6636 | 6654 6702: -0.4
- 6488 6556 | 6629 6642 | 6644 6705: -0.6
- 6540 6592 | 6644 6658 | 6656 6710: 0.9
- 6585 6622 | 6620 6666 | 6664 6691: 0.5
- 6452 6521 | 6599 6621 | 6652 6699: -0.9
